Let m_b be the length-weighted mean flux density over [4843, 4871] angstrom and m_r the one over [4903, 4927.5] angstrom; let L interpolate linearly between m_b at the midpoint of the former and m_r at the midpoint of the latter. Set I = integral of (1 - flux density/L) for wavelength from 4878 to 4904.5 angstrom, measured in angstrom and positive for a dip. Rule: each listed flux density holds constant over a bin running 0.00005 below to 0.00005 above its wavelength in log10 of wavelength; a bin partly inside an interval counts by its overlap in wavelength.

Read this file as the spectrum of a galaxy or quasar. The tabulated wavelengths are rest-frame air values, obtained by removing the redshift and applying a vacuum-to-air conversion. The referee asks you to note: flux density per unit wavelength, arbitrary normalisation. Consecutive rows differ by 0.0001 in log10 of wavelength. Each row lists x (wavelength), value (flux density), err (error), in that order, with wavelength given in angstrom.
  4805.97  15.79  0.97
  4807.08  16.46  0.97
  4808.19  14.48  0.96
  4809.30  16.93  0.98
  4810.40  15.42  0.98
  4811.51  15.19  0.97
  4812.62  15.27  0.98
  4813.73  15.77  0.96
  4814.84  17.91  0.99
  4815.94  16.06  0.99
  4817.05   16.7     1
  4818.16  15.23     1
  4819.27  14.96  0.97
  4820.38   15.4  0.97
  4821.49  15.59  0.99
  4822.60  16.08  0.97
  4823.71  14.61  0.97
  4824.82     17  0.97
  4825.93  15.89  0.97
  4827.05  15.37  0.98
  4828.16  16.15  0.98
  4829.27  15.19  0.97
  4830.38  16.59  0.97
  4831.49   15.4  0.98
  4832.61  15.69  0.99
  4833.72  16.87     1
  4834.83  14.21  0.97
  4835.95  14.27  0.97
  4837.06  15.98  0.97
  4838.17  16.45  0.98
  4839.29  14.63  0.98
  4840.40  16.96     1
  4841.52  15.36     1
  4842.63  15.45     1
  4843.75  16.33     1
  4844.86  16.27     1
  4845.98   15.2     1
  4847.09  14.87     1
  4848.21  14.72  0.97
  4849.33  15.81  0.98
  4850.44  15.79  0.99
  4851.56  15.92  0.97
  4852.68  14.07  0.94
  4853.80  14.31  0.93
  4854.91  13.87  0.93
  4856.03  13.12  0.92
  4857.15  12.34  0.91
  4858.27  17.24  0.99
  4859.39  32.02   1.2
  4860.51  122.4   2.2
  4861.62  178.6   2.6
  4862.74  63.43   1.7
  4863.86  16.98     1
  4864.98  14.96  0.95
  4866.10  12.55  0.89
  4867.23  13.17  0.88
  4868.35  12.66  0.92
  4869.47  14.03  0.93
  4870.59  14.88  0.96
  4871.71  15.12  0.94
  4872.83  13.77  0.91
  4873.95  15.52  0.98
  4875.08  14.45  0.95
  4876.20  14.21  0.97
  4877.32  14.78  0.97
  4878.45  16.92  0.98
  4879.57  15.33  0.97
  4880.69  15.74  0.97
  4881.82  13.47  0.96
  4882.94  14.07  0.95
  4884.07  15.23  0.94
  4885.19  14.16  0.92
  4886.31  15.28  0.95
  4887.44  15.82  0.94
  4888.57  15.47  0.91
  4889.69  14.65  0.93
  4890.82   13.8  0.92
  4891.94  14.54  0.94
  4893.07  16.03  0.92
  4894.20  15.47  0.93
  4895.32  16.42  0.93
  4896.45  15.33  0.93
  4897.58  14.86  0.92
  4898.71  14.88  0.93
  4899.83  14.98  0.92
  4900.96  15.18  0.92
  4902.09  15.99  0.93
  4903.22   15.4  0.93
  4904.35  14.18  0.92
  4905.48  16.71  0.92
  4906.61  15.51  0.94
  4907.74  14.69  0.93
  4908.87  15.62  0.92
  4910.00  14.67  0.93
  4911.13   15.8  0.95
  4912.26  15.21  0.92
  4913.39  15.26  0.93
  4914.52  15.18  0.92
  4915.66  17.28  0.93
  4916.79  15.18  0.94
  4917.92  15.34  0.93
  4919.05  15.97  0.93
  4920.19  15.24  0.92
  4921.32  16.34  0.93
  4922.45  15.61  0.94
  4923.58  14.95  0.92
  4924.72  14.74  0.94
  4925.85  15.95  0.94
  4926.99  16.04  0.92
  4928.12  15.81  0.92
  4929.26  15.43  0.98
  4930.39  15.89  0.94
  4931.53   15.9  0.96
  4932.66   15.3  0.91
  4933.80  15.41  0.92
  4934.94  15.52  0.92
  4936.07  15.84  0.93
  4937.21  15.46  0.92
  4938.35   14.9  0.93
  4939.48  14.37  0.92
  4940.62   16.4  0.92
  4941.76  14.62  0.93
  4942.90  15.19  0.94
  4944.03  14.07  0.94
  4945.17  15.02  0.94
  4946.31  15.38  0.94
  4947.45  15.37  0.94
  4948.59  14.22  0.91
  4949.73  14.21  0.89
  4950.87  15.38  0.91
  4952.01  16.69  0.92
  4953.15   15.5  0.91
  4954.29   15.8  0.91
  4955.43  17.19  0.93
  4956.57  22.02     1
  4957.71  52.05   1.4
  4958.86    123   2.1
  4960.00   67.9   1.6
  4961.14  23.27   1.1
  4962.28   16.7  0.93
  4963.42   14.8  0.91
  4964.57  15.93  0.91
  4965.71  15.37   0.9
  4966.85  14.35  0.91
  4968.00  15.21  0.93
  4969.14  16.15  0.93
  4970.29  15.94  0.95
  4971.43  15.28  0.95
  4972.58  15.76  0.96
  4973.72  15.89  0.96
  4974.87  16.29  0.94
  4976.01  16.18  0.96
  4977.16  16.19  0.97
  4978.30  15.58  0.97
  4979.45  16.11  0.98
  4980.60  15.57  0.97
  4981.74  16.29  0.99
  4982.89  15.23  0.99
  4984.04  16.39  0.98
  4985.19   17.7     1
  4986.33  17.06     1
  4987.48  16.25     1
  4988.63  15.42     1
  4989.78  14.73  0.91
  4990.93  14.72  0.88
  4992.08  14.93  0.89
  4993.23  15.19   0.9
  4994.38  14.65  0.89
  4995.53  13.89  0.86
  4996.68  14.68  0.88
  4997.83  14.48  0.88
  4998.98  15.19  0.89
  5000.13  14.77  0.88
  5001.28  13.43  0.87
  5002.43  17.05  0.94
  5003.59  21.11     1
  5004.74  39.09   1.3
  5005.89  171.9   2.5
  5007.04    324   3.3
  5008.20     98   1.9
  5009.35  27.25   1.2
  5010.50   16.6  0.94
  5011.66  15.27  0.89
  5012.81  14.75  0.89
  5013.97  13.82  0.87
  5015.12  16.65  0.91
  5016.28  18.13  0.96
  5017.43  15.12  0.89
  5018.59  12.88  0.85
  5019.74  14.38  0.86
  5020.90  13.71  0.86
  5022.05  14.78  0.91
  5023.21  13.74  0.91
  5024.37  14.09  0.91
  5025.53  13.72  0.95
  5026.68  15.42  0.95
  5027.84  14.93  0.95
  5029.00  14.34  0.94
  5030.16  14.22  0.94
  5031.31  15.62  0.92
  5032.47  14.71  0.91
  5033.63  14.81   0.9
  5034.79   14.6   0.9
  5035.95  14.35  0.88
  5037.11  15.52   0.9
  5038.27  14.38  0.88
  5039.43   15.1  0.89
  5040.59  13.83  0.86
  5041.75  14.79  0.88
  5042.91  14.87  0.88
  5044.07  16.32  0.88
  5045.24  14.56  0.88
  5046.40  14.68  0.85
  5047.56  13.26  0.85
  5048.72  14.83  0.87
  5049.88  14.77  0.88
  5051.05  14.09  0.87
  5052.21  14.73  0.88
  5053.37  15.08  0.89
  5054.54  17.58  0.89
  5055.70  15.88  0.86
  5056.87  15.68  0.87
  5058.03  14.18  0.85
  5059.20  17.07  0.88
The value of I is 7.0 angstrom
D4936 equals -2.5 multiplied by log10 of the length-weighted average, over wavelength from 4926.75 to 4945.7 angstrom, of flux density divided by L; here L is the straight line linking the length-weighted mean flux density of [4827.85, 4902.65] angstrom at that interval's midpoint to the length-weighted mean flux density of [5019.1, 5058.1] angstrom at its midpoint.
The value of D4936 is 0.17 mag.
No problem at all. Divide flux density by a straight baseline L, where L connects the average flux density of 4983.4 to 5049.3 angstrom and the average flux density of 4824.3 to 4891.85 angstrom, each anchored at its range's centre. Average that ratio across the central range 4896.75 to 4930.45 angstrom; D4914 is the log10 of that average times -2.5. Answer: 0.40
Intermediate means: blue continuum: 20.6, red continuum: 25.3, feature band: 15.5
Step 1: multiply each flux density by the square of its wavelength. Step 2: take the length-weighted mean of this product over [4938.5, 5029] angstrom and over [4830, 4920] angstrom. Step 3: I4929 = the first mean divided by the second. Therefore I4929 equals 1.38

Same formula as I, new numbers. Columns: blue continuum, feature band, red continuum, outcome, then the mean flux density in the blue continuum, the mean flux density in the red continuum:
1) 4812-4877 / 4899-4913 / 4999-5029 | 6.1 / 21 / 37.6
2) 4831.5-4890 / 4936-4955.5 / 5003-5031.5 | 9.9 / 21.4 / 38.8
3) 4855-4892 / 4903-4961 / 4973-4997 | -0.1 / 24.8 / 15.7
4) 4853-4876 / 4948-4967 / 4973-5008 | 2.4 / 30.8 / 32.7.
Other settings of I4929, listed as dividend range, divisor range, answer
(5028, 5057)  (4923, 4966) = 0.73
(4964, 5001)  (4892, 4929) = 1.03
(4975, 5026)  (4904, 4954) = 1.91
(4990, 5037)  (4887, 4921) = 1.99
